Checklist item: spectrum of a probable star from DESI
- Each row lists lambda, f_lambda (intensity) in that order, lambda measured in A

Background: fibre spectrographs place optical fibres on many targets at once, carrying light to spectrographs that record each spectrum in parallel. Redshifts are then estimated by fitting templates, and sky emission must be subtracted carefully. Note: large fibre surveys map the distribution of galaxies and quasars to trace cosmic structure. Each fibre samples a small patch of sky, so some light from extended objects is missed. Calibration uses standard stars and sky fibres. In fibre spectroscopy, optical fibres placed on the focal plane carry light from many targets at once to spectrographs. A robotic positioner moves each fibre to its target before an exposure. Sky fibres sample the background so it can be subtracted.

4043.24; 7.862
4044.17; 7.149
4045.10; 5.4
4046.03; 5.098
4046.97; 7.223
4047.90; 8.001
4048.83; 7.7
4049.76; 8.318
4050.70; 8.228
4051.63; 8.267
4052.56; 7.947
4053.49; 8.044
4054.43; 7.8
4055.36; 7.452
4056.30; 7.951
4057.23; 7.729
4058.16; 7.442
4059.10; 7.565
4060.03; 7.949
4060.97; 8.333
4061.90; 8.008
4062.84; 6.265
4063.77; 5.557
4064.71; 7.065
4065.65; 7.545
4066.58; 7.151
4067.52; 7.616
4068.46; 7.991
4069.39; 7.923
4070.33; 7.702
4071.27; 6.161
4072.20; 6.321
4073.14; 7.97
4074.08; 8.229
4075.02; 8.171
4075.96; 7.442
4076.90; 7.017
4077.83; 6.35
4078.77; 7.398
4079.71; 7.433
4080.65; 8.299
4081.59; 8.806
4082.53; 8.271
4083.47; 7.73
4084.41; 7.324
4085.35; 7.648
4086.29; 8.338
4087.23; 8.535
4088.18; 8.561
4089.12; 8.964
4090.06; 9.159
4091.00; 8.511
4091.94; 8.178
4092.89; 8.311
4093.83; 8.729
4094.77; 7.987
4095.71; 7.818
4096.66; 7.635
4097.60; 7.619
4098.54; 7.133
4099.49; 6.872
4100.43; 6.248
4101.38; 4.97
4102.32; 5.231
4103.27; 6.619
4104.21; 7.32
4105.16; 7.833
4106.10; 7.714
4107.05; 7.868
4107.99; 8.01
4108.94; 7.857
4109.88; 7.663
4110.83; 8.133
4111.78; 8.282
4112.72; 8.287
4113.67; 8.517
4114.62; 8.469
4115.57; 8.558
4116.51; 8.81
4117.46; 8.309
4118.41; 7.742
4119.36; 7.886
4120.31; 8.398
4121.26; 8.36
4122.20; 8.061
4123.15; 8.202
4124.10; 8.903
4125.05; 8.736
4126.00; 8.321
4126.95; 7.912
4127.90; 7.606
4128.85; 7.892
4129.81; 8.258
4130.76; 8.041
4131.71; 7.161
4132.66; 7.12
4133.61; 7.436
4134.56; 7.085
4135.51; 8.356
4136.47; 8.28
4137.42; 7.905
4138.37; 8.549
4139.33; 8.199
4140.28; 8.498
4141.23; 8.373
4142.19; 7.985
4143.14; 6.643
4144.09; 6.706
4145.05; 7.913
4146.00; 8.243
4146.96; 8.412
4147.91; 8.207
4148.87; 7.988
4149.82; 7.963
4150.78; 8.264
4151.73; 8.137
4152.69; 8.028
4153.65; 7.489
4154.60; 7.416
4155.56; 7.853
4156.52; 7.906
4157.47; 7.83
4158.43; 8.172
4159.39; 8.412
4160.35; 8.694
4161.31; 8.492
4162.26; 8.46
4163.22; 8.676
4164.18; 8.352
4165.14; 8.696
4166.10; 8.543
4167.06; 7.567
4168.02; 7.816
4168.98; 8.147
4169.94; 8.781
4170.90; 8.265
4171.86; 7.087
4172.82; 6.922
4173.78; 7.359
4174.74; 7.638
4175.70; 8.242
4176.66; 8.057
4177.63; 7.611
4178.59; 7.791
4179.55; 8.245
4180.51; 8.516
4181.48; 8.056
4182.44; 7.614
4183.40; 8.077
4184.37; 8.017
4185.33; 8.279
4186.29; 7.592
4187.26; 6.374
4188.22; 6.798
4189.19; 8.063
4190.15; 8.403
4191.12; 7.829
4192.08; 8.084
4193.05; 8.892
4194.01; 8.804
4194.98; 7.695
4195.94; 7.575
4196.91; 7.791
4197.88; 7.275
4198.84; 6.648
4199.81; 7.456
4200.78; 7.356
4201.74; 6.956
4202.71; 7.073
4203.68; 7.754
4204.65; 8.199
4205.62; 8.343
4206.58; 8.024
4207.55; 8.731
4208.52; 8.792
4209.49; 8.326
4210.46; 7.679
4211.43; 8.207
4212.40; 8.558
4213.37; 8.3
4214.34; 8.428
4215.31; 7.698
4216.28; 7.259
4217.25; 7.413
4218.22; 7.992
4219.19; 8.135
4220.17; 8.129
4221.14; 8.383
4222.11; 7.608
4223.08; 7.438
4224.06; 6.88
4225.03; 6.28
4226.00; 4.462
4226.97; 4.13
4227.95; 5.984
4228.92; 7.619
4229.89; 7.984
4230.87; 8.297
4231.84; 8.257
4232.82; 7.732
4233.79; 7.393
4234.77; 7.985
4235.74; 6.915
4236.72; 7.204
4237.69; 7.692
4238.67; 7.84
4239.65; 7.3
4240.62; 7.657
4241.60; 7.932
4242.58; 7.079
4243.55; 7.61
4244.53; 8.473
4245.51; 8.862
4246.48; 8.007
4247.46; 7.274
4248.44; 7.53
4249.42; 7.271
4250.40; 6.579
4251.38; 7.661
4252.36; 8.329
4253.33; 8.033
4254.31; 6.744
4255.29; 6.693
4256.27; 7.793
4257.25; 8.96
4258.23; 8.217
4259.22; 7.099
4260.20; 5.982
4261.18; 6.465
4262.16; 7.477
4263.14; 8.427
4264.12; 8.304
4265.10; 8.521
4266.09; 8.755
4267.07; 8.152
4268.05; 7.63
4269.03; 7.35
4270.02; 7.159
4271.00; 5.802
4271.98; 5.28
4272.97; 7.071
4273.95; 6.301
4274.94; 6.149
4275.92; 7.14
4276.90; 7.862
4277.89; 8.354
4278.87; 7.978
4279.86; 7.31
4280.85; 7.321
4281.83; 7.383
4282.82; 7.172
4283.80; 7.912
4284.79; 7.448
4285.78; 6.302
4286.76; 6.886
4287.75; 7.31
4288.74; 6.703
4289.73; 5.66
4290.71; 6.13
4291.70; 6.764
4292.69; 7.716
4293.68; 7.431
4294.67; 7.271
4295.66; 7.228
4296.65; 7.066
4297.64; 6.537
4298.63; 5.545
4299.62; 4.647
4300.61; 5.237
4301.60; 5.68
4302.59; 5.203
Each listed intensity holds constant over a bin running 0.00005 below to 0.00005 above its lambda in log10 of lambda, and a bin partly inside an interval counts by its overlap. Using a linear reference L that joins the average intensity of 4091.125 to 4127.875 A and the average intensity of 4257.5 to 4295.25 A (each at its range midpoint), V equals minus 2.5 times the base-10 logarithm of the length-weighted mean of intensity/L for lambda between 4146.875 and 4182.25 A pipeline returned -0.058 mag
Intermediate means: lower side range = 7.83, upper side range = 7.22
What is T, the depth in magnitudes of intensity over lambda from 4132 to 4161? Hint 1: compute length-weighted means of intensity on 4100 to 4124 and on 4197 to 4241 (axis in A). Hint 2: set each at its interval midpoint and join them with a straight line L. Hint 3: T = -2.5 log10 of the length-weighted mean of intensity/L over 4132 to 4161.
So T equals -0.034 mag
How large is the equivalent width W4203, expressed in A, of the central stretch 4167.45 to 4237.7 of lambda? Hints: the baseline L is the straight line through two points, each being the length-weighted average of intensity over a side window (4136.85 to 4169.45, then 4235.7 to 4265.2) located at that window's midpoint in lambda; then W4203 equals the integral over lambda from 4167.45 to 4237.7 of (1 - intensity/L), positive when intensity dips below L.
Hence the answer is 1.35 A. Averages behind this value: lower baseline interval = 8.08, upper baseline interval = 7.61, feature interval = 7.69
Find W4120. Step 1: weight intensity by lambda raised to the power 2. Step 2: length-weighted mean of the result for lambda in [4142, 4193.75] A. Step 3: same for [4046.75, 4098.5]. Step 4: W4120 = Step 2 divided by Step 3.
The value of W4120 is 1.07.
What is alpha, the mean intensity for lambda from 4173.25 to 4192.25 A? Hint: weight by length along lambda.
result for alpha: 7.83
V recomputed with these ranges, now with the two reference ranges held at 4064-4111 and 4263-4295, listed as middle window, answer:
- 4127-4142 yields -0.06 mag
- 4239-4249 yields -0.07 mag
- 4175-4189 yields -0.05 mag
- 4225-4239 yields 0.04 mag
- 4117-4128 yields -0.09 mag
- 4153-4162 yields -0.08 mag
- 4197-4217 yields -0.07 mag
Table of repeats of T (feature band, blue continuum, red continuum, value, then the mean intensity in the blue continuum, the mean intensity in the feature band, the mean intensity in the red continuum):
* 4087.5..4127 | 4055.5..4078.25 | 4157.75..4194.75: -0.04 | 7.4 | 7.92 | 8.03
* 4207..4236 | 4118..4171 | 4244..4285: 0.02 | 8.06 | 7.57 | 7.48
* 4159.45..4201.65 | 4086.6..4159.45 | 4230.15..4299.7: -0.03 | 7.91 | 7.92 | 7.34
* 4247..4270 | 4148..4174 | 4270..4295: -0.06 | 8.06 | 7.61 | 6.99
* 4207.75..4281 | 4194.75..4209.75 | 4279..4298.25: -0.02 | 7.74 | 7.51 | 7.03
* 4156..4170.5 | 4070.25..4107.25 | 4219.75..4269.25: -0.10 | 7.61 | 8.3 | 7.5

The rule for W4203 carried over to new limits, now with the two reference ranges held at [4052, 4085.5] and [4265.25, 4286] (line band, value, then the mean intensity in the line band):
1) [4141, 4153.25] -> -0.76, 7.9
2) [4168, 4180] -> -0.72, 7.84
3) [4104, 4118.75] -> -1.21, 8.1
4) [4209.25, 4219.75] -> -0.92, 7.99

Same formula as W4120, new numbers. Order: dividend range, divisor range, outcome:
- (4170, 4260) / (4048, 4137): 1.05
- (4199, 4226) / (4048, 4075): 1.10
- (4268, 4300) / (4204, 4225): 0.89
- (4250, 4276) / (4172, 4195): 0.97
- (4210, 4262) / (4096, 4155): 1.01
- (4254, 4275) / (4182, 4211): 0.97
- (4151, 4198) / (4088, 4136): 1.04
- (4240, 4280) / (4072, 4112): 1.06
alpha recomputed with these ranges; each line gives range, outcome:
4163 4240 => 7.73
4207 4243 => 7.56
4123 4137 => 7.95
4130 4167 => 8.01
